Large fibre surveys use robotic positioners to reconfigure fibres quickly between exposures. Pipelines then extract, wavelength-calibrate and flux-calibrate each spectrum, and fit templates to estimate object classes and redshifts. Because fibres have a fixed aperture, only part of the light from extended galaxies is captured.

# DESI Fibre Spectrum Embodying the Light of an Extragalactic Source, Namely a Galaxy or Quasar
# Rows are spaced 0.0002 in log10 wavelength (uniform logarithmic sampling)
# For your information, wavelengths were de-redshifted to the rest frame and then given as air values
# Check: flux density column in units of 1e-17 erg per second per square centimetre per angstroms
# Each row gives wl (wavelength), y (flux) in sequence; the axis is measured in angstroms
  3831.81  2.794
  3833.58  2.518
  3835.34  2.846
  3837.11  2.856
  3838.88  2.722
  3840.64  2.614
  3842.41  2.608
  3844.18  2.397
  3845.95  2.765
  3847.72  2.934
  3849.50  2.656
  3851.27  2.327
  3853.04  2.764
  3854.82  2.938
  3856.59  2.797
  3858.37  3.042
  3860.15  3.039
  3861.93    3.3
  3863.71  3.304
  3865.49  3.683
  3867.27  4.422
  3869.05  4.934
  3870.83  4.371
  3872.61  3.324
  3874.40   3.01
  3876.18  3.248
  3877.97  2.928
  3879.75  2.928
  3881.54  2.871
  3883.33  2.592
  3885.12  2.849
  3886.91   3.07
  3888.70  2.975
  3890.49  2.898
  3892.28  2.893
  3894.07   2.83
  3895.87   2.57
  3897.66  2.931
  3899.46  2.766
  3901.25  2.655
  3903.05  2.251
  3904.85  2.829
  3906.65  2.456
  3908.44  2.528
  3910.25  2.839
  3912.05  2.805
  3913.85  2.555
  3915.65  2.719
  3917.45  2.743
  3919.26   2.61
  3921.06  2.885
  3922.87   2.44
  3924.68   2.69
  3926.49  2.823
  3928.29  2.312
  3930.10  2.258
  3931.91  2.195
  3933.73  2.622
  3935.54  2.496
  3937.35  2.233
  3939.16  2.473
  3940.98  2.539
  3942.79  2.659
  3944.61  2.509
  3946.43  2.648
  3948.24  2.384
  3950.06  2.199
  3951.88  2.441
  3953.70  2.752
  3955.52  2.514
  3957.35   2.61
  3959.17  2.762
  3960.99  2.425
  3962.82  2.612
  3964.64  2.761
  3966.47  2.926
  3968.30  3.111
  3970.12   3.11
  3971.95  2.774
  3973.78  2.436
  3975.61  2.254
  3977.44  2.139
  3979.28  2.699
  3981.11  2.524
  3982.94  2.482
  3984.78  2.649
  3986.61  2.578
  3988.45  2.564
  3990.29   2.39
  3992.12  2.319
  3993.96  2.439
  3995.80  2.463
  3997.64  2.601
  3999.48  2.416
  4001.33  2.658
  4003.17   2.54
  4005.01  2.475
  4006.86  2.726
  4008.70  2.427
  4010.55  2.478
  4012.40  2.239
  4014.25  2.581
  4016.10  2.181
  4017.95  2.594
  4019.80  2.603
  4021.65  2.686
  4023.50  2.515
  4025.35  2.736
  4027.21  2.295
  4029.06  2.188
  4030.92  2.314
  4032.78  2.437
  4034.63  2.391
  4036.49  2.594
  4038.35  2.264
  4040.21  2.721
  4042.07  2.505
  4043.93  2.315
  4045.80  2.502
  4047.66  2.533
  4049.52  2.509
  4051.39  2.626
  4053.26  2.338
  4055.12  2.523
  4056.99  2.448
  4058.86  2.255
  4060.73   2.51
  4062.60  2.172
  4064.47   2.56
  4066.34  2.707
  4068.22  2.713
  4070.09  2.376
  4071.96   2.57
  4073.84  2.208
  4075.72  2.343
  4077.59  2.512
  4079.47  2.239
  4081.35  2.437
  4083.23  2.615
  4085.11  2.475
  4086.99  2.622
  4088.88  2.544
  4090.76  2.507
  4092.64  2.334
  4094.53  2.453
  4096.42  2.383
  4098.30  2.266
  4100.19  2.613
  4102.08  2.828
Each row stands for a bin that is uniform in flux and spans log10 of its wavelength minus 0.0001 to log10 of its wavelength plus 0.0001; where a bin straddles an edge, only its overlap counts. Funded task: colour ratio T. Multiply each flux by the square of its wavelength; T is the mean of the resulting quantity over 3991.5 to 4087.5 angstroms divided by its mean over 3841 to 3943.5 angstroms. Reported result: 0.9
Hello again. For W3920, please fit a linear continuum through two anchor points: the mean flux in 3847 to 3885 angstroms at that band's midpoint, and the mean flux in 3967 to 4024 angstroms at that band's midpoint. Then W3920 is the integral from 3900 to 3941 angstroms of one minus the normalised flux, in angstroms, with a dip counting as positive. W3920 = 5.0 angstroms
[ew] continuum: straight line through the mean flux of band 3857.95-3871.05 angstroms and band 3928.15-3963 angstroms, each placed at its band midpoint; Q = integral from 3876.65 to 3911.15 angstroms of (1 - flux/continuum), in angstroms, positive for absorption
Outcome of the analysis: 5.41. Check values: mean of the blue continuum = 3.76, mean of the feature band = 2.78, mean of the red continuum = 2.48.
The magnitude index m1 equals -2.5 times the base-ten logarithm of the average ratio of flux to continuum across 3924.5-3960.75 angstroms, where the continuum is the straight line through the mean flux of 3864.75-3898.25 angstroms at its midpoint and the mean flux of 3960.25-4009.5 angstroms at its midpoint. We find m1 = 0.14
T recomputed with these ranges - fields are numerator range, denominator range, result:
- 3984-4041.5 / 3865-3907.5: 0.86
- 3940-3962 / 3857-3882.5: 0.77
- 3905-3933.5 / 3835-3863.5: 0.96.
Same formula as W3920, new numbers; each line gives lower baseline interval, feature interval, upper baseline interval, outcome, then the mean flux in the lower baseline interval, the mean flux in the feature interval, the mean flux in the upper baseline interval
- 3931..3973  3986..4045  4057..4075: 0.9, 2.6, 2.48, 2.45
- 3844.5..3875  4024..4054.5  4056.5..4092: 1.6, 3.26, 2.46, 2.46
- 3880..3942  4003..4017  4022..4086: 0.4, 2.66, 2.45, 2.46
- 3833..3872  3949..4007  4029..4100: 3.0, 3.09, 2.57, 2.45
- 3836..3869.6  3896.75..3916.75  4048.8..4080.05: 1.5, 3.04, 2.67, 2.45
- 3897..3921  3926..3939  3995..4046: 1.1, 2.67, 2.41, 2.48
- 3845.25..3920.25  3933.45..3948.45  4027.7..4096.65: 1.6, 2.97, 2.51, 2.45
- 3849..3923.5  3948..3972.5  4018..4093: 0.6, 2.97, 2.68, 2.47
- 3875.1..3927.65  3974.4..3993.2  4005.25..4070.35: 0.9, 2.76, 2.46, 2.47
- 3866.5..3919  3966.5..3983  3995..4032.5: 0.1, 2.98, 2.64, 2.48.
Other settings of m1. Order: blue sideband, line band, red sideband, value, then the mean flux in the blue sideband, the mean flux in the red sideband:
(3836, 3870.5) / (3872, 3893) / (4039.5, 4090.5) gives 0.01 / 3.08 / 2.48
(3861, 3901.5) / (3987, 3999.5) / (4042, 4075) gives 0.11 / 3.2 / 2.46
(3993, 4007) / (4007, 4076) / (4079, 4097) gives 0.02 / 2.53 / 2.47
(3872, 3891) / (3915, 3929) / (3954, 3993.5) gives 0.06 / 2.97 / 2.6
